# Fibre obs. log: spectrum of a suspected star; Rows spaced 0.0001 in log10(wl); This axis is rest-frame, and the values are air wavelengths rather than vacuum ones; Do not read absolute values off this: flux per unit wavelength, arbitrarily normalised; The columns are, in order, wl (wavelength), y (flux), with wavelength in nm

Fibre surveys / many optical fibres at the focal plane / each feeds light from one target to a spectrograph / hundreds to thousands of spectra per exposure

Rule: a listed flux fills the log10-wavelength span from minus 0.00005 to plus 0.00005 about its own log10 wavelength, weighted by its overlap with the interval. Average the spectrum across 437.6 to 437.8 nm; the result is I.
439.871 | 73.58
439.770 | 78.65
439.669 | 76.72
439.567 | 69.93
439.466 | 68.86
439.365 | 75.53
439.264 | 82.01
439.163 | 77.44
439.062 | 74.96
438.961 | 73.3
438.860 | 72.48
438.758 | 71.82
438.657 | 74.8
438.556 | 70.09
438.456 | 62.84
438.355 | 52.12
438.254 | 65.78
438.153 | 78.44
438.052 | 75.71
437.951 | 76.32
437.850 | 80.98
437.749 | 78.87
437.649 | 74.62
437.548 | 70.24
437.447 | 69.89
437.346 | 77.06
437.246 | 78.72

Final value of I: 77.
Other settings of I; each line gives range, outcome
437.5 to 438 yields 76.3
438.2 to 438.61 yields 63.1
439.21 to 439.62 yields 74.1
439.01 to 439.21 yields 76.2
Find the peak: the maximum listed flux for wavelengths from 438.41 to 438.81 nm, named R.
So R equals 74.8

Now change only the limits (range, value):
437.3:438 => 80.98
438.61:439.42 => 82.01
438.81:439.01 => 73.3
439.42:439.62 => 69.93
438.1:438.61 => 78.44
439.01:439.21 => 77.44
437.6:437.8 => 78.87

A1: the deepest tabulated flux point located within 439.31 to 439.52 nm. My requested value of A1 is 68.86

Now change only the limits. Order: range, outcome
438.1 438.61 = 52.12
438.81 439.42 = 72.48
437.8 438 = 76.32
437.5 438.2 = 70.24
